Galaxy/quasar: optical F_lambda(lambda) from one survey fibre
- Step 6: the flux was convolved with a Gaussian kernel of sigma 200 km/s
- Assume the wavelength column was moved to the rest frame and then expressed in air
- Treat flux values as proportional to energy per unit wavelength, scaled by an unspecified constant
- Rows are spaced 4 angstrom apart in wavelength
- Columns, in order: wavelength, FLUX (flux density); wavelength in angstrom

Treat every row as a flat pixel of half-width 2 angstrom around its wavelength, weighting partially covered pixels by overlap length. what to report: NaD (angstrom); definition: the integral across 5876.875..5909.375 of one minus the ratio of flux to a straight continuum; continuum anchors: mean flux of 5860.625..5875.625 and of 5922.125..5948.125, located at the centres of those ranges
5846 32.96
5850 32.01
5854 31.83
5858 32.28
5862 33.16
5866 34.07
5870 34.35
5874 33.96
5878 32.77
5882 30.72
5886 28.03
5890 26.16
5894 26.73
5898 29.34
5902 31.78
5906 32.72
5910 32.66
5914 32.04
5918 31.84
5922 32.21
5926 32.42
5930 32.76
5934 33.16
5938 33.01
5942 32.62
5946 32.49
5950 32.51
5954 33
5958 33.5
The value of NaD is 3.5 angstrom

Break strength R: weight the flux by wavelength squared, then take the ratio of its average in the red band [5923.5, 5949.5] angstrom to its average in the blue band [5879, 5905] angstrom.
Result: 1.14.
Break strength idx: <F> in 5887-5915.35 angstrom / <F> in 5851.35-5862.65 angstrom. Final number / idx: 0.93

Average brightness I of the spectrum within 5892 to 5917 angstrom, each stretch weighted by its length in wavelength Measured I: 30.9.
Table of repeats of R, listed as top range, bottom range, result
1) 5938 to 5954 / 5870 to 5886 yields 1.04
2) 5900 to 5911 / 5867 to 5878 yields 0.97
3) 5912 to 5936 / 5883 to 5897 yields 1.20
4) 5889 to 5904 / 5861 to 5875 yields 0.85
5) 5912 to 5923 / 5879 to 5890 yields 1.11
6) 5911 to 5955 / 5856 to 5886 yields 1.02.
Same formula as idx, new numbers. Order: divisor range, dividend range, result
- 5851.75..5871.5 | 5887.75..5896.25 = 0.80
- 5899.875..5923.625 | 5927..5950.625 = 1.02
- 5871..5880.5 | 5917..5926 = 0.96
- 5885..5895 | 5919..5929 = 1.20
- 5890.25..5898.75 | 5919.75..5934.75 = 1.19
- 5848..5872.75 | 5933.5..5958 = 1.00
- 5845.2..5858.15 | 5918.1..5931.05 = 1.00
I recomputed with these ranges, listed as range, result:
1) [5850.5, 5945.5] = 31.8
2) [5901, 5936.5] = 32.4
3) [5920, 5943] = 32.7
